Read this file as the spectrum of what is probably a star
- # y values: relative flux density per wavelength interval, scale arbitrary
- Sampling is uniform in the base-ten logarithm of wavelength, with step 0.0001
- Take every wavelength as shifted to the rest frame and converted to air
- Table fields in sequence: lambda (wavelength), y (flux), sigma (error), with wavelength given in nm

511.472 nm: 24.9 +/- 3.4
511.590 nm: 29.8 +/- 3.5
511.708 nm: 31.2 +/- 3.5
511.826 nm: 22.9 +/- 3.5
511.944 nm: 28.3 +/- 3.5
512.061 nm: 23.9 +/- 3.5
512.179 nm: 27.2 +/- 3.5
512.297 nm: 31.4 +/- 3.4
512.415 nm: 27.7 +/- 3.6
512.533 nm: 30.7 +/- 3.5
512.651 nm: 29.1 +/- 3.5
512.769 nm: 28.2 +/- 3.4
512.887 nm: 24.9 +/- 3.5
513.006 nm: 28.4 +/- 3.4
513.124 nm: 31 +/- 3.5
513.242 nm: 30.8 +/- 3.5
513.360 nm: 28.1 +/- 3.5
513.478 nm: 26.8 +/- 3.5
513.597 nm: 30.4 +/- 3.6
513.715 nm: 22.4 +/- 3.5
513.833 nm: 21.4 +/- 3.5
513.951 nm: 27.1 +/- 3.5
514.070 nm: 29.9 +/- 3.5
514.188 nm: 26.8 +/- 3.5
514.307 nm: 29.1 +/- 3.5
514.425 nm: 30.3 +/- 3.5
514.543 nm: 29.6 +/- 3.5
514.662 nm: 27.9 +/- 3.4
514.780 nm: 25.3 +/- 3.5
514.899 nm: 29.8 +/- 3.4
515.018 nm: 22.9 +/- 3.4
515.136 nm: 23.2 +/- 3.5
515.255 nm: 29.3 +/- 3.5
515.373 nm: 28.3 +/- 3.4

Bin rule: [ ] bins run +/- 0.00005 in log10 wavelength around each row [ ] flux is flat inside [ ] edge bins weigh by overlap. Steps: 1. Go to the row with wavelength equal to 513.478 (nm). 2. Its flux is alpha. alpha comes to 26.8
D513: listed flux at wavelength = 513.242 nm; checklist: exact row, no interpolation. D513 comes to 30.8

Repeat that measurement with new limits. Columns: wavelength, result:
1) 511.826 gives 22.9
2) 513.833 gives 21.4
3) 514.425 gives 30.3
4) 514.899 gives 29.8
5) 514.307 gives 29.1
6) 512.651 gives 29.1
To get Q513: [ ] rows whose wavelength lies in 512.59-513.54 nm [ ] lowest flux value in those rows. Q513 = 24.9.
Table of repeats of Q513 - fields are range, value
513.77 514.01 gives 21.4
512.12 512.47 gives 27.2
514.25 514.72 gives 27.9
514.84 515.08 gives 22.9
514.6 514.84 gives 25.3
